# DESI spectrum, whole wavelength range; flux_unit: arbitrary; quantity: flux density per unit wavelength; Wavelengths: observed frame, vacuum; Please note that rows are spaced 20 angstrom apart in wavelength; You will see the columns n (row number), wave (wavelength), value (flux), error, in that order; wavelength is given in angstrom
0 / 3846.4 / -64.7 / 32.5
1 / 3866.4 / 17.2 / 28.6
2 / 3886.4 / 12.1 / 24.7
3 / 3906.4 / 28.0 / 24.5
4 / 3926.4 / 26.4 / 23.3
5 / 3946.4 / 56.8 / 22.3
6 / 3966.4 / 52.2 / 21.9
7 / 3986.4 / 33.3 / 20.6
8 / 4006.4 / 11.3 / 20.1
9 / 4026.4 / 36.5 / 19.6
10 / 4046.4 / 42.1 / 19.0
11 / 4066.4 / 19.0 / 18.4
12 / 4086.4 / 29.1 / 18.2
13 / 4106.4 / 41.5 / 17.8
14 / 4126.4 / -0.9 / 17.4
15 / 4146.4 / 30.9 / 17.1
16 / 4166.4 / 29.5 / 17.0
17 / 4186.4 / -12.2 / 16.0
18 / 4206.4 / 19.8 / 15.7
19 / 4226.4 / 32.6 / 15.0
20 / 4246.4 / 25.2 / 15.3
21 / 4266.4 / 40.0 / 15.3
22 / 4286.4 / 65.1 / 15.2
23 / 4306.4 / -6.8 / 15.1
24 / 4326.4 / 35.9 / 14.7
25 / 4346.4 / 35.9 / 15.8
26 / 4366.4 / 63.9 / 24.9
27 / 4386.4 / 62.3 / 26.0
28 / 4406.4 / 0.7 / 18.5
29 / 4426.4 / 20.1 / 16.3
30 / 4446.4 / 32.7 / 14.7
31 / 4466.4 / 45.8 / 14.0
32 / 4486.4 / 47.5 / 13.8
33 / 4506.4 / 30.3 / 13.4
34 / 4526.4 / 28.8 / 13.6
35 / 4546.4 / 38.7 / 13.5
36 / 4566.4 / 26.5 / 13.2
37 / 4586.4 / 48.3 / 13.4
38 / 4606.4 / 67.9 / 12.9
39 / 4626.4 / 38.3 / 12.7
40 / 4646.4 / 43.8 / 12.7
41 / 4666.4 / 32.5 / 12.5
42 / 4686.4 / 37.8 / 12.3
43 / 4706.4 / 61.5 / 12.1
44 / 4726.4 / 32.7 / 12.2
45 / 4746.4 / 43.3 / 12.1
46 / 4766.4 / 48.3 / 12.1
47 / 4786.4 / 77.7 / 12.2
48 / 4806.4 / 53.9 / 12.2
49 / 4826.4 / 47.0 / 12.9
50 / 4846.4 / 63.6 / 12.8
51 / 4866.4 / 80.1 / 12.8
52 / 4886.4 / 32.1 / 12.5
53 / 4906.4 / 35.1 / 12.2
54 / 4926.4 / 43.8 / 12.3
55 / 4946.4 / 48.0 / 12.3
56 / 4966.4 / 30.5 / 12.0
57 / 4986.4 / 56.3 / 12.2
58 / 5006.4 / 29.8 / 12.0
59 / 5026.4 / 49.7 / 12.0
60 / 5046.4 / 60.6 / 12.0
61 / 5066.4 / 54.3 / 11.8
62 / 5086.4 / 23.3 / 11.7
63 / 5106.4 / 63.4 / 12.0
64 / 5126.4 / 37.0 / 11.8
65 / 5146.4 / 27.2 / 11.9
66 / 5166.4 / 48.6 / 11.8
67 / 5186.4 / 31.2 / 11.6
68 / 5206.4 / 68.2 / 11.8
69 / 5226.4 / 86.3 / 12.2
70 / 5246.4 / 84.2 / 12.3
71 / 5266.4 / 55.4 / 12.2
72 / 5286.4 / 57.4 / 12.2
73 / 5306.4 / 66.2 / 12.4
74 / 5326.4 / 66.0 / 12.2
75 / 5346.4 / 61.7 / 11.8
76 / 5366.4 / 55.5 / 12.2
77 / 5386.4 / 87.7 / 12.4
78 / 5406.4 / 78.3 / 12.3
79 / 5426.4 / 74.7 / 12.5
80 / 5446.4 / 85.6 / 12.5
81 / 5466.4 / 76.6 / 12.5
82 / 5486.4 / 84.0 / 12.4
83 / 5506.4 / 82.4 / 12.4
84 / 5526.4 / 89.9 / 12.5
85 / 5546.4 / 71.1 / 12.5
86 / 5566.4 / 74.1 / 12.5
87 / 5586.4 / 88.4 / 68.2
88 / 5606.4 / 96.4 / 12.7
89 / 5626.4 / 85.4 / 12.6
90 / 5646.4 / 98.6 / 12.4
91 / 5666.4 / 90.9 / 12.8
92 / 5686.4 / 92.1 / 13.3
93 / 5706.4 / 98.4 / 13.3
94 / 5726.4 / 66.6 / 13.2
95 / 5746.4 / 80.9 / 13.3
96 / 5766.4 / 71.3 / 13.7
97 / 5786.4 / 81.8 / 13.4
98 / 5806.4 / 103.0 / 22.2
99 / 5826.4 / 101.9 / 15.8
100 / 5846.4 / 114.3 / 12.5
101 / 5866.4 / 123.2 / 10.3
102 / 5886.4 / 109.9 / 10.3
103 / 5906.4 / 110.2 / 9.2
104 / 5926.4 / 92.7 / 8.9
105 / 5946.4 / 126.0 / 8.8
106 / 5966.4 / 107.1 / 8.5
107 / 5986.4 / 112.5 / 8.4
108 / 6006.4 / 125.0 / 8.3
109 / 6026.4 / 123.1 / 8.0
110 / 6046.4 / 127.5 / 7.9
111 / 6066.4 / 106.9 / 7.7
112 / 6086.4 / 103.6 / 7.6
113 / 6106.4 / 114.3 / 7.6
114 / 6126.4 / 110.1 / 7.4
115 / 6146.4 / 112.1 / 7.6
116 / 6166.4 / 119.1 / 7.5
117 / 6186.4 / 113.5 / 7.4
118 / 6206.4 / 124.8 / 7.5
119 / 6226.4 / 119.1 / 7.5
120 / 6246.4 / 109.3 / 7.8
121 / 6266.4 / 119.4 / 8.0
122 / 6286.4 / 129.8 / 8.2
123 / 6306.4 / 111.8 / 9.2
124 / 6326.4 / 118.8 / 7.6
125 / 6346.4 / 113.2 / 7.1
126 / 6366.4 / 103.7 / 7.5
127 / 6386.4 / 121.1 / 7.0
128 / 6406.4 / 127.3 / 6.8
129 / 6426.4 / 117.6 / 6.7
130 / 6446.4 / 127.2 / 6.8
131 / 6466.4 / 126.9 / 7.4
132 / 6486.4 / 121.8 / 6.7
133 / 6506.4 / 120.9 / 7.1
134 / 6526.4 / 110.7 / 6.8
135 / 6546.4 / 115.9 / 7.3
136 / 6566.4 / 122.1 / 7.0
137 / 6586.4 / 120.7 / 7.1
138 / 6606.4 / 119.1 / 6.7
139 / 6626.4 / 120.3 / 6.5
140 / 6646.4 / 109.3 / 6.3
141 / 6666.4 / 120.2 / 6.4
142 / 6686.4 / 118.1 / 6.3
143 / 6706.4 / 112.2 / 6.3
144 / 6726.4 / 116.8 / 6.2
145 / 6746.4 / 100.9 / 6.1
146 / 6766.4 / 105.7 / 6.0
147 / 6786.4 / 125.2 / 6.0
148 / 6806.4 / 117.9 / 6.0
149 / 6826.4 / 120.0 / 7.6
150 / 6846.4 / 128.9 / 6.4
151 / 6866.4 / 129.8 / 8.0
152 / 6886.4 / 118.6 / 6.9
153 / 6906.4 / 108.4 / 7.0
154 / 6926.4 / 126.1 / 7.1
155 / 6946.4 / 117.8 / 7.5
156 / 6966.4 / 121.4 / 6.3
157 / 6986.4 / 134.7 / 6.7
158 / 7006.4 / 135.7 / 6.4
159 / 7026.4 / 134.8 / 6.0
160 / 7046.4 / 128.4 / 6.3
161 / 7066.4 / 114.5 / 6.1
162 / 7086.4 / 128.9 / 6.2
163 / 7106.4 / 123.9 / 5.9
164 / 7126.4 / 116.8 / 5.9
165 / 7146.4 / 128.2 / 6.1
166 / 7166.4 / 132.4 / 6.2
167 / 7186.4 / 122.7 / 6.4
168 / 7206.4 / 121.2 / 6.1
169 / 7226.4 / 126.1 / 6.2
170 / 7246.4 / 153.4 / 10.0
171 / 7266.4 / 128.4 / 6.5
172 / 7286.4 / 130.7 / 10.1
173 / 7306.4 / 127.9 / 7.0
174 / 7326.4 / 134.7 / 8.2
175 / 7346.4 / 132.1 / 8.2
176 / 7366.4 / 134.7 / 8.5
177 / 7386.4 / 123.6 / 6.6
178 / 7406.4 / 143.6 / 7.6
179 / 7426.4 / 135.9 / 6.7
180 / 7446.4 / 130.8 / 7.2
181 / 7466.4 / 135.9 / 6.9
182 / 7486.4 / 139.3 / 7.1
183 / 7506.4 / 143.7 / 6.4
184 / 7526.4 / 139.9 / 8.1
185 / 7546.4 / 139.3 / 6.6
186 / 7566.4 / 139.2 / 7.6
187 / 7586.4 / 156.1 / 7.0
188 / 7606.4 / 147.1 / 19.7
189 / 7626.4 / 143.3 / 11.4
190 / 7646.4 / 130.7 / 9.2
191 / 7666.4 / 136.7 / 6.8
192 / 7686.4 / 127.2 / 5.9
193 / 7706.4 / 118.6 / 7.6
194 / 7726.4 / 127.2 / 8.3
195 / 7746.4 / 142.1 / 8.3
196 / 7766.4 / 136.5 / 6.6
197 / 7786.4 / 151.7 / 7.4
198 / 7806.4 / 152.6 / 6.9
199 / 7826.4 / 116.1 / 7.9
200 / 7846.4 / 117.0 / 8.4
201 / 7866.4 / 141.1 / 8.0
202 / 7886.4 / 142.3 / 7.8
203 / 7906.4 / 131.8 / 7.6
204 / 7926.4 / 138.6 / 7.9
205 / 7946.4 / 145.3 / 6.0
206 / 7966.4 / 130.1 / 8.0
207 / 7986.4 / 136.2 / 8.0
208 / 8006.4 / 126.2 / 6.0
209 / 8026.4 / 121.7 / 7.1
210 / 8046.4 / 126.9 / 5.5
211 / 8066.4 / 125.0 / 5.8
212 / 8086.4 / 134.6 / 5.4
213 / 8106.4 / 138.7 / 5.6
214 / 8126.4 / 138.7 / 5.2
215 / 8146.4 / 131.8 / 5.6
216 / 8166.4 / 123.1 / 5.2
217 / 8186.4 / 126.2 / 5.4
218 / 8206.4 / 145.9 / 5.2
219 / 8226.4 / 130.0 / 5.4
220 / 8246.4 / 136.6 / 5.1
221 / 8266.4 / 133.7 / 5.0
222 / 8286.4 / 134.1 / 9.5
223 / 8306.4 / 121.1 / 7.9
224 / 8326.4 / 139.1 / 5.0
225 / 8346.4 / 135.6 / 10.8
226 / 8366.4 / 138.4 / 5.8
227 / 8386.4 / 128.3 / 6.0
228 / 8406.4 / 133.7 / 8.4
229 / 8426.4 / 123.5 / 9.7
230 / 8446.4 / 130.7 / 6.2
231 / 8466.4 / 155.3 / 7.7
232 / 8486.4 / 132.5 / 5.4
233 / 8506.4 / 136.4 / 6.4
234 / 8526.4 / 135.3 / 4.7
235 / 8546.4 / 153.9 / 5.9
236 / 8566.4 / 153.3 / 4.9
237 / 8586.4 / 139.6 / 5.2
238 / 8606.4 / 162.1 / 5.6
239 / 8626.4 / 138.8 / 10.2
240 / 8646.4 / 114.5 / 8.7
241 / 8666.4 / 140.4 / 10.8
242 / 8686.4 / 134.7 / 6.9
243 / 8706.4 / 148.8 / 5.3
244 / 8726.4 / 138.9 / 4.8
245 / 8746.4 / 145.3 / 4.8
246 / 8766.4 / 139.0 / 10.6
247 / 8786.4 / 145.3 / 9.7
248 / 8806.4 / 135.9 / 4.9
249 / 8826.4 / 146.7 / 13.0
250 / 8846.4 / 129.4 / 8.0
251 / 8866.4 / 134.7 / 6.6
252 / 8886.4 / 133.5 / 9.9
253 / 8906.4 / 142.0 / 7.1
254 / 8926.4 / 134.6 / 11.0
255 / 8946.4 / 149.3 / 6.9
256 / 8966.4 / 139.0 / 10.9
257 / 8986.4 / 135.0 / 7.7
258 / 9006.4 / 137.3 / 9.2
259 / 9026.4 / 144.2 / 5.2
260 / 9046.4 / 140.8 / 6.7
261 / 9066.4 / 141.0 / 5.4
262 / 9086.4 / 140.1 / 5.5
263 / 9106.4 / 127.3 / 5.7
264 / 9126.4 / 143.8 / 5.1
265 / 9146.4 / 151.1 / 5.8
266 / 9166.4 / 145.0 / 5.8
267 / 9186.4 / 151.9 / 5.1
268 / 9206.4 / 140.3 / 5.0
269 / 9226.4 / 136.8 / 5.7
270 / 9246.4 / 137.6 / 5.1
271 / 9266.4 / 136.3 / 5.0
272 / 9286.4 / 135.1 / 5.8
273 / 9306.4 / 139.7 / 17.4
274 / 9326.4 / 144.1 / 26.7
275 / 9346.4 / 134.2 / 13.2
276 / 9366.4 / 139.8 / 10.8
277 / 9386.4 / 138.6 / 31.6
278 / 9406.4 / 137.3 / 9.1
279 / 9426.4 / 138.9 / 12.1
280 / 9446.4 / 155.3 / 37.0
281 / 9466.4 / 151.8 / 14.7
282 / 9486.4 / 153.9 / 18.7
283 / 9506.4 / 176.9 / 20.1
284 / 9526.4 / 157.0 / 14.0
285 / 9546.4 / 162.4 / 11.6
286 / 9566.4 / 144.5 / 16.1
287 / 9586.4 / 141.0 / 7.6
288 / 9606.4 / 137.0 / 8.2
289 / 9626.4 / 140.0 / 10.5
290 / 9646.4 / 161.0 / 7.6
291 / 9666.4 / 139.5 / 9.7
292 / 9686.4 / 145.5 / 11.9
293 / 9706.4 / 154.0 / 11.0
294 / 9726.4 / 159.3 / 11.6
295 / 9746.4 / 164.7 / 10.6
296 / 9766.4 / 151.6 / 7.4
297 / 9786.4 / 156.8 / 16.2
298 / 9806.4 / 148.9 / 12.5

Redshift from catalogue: 0.306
